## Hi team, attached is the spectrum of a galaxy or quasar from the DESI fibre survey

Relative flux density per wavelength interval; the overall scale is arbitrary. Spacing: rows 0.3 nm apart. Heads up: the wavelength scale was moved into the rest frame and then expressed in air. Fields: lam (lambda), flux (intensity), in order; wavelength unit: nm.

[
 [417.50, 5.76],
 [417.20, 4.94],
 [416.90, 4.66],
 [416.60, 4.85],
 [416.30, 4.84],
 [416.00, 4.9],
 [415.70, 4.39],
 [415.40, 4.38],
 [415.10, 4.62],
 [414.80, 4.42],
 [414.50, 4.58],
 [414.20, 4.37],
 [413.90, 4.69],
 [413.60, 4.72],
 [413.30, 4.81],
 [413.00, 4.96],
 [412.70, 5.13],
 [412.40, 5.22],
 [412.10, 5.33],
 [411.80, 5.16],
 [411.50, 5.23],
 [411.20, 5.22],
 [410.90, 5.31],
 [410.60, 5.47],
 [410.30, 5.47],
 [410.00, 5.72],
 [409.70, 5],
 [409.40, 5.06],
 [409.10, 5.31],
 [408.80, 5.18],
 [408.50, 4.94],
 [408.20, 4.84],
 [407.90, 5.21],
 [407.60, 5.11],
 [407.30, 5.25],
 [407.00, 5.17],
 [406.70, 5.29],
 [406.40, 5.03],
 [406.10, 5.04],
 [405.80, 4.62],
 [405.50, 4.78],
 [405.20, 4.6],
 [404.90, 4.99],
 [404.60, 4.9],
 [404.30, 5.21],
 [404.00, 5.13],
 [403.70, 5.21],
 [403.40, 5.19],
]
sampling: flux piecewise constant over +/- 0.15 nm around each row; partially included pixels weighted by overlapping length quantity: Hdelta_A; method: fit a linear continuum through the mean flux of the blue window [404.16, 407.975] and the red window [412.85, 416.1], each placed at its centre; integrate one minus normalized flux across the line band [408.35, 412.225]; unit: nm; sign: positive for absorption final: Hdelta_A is -0.36 nm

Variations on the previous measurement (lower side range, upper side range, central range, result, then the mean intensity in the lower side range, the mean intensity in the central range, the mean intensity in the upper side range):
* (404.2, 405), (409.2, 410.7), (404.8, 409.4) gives 0.13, 5.03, 5.03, 5.34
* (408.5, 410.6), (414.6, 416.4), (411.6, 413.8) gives -0.06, 5.28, 5.04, 4.58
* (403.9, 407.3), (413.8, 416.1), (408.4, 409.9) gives -0.10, 4.99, 5.12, 4.53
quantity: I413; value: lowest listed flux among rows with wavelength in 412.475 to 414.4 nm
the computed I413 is 4.37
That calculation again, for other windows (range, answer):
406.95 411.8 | 4.84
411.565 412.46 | 5.16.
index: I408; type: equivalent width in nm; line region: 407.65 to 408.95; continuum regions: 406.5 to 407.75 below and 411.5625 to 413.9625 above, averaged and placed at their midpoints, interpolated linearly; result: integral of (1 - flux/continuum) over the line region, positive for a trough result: 0.03 nm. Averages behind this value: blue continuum 5.2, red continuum 5.02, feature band 5.05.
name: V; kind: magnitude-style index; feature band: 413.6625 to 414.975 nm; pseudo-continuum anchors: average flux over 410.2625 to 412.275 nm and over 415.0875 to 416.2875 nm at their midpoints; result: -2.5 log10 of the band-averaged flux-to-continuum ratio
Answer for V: 0.07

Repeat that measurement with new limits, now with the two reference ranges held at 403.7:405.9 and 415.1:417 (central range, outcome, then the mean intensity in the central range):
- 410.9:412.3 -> -0.10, 5.24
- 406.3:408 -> -0.07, 5.18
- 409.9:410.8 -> -0.16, 5.53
